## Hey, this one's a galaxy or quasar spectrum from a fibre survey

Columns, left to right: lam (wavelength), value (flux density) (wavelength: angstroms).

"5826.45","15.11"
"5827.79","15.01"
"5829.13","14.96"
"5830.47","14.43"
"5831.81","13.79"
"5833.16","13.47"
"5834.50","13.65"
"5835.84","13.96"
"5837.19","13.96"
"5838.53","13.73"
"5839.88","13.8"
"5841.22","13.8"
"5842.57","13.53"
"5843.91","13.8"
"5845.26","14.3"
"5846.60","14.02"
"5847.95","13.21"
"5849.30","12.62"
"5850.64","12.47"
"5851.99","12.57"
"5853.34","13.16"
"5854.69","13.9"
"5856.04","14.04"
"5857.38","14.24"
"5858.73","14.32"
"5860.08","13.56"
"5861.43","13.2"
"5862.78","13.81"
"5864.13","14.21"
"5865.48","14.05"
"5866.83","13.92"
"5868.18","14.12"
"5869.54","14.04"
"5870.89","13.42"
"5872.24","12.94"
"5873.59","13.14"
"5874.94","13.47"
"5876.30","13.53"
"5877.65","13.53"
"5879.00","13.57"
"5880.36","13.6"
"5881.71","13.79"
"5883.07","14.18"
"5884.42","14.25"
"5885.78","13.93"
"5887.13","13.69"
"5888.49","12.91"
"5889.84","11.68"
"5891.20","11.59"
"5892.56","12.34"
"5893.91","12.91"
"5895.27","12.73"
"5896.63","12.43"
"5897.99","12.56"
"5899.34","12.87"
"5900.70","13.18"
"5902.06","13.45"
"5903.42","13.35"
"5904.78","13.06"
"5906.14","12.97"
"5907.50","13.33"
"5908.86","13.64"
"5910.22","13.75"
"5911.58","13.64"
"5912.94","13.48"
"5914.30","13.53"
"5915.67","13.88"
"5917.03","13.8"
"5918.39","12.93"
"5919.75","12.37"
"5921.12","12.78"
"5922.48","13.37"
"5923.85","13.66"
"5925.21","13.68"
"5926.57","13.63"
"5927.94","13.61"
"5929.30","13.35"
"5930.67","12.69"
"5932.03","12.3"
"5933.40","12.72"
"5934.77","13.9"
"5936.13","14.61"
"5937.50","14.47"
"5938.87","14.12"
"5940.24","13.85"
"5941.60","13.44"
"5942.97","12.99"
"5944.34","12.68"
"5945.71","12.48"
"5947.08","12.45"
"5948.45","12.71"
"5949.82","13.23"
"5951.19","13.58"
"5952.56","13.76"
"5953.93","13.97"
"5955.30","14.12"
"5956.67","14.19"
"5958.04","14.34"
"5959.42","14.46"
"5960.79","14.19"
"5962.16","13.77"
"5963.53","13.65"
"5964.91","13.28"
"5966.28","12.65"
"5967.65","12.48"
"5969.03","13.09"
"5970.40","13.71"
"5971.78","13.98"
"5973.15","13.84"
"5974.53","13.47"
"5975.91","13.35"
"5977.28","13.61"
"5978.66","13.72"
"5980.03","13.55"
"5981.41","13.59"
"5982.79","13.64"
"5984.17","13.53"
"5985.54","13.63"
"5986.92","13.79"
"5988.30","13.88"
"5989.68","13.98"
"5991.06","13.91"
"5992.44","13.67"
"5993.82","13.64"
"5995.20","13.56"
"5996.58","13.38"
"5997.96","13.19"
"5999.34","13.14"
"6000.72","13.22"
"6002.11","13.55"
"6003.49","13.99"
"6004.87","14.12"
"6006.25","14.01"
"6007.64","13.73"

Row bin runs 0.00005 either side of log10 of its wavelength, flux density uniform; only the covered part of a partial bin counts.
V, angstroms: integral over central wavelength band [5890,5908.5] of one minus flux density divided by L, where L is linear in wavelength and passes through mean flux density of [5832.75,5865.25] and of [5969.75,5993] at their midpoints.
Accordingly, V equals 1.2 angstroms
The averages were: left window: 13.6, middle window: 12.8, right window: 13.7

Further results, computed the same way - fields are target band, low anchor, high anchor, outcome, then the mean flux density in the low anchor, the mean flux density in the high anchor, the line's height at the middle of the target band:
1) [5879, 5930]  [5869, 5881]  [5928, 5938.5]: 0.8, 13.5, 13.5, 13.5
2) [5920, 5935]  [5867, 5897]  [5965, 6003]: 0.2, 13.3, 13.5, 13.4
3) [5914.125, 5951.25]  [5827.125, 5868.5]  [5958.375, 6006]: 1.0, 13.8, 13.6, 13.7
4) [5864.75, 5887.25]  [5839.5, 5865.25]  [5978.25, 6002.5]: -0.2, 13.6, 13.6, 13.6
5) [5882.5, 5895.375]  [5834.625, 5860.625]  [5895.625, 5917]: 0.3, 13.6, 13.3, 13.4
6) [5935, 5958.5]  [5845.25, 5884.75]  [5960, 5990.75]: 0.0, 13.6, 13.6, 13.6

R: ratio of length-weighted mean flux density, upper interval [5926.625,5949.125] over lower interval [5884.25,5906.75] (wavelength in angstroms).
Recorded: 1.0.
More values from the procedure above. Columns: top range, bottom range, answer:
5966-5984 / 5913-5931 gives 1.01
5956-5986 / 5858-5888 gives 0.99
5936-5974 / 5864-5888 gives 0.99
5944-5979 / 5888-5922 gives 1.04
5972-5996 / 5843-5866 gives 1.00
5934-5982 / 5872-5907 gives 1.03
